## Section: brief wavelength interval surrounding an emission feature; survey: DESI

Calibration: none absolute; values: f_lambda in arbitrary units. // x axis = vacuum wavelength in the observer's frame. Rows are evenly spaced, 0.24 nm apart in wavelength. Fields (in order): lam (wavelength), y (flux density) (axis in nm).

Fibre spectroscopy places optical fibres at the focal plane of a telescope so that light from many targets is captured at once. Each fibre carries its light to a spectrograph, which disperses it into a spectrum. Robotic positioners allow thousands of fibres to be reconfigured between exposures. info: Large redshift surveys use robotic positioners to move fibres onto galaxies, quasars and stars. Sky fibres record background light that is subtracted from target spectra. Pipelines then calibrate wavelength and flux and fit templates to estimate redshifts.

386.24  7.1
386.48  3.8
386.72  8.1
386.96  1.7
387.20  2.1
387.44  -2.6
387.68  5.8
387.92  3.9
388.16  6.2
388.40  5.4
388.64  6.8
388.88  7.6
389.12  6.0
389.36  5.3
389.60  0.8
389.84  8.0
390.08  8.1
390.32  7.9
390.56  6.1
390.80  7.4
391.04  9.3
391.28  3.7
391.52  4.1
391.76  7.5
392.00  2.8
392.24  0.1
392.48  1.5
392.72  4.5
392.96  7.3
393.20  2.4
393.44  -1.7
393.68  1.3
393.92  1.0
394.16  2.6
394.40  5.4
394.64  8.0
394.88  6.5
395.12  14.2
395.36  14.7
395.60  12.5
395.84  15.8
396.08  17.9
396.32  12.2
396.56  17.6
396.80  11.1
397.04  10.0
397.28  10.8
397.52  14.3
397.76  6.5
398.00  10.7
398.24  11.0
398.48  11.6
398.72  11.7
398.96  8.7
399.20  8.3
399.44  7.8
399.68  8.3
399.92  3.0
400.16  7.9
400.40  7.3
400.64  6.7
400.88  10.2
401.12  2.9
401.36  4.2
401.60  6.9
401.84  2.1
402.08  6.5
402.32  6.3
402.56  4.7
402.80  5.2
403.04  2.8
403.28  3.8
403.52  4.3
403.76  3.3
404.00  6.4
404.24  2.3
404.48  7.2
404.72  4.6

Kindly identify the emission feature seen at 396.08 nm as C IV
